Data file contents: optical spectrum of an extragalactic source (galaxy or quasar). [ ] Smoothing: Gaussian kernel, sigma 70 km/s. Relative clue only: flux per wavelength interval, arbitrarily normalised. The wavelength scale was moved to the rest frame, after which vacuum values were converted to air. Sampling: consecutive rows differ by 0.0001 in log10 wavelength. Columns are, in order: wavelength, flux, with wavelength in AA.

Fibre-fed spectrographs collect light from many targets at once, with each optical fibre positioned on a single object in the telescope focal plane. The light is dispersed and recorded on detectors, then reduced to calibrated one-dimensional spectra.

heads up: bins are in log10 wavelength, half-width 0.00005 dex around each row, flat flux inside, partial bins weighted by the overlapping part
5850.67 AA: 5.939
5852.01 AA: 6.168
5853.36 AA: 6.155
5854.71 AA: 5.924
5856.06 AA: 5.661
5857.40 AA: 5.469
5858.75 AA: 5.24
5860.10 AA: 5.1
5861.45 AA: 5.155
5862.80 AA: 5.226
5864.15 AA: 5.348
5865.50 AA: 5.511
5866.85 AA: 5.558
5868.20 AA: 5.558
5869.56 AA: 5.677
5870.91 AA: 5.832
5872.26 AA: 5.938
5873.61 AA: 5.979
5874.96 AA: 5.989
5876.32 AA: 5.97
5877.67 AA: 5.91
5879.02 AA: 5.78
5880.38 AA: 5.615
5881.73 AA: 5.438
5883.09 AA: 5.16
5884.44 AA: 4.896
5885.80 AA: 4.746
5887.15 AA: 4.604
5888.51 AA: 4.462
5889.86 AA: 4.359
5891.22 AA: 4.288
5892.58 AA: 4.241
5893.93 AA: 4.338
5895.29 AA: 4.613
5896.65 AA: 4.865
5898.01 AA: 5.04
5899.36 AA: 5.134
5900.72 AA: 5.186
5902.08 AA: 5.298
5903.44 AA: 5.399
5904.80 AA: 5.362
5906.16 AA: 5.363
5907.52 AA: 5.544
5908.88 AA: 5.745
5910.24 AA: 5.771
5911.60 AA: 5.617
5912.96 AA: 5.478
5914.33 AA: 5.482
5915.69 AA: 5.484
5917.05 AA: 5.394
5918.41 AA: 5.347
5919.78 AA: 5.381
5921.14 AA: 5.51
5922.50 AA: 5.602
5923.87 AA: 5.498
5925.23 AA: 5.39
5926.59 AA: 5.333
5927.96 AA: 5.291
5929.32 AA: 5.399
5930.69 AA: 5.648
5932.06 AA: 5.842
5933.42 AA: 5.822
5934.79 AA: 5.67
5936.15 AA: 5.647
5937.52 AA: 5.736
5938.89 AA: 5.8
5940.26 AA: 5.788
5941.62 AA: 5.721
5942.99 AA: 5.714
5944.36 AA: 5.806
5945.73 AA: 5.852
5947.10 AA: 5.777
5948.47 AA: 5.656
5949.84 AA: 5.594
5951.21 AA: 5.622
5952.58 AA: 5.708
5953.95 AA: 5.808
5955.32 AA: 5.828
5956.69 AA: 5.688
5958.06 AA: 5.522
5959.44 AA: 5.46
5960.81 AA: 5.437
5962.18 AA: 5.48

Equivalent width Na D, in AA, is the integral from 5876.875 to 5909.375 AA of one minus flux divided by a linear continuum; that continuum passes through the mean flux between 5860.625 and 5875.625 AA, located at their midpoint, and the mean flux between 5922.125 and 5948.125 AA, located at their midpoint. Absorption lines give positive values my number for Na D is 3.3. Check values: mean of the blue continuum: 5.61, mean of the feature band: 5.06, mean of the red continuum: 5.65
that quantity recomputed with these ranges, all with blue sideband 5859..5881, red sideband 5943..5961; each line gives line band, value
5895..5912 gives 1.0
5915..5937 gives 0.6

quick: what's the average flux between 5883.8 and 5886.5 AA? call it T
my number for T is 4.82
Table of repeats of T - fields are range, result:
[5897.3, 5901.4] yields 5.12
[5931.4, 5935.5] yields 5.79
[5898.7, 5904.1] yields 5.25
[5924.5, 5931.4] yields 5.41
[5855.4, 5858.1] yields 5.58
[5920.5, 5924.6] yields 5.54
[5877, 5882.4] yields 5.69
